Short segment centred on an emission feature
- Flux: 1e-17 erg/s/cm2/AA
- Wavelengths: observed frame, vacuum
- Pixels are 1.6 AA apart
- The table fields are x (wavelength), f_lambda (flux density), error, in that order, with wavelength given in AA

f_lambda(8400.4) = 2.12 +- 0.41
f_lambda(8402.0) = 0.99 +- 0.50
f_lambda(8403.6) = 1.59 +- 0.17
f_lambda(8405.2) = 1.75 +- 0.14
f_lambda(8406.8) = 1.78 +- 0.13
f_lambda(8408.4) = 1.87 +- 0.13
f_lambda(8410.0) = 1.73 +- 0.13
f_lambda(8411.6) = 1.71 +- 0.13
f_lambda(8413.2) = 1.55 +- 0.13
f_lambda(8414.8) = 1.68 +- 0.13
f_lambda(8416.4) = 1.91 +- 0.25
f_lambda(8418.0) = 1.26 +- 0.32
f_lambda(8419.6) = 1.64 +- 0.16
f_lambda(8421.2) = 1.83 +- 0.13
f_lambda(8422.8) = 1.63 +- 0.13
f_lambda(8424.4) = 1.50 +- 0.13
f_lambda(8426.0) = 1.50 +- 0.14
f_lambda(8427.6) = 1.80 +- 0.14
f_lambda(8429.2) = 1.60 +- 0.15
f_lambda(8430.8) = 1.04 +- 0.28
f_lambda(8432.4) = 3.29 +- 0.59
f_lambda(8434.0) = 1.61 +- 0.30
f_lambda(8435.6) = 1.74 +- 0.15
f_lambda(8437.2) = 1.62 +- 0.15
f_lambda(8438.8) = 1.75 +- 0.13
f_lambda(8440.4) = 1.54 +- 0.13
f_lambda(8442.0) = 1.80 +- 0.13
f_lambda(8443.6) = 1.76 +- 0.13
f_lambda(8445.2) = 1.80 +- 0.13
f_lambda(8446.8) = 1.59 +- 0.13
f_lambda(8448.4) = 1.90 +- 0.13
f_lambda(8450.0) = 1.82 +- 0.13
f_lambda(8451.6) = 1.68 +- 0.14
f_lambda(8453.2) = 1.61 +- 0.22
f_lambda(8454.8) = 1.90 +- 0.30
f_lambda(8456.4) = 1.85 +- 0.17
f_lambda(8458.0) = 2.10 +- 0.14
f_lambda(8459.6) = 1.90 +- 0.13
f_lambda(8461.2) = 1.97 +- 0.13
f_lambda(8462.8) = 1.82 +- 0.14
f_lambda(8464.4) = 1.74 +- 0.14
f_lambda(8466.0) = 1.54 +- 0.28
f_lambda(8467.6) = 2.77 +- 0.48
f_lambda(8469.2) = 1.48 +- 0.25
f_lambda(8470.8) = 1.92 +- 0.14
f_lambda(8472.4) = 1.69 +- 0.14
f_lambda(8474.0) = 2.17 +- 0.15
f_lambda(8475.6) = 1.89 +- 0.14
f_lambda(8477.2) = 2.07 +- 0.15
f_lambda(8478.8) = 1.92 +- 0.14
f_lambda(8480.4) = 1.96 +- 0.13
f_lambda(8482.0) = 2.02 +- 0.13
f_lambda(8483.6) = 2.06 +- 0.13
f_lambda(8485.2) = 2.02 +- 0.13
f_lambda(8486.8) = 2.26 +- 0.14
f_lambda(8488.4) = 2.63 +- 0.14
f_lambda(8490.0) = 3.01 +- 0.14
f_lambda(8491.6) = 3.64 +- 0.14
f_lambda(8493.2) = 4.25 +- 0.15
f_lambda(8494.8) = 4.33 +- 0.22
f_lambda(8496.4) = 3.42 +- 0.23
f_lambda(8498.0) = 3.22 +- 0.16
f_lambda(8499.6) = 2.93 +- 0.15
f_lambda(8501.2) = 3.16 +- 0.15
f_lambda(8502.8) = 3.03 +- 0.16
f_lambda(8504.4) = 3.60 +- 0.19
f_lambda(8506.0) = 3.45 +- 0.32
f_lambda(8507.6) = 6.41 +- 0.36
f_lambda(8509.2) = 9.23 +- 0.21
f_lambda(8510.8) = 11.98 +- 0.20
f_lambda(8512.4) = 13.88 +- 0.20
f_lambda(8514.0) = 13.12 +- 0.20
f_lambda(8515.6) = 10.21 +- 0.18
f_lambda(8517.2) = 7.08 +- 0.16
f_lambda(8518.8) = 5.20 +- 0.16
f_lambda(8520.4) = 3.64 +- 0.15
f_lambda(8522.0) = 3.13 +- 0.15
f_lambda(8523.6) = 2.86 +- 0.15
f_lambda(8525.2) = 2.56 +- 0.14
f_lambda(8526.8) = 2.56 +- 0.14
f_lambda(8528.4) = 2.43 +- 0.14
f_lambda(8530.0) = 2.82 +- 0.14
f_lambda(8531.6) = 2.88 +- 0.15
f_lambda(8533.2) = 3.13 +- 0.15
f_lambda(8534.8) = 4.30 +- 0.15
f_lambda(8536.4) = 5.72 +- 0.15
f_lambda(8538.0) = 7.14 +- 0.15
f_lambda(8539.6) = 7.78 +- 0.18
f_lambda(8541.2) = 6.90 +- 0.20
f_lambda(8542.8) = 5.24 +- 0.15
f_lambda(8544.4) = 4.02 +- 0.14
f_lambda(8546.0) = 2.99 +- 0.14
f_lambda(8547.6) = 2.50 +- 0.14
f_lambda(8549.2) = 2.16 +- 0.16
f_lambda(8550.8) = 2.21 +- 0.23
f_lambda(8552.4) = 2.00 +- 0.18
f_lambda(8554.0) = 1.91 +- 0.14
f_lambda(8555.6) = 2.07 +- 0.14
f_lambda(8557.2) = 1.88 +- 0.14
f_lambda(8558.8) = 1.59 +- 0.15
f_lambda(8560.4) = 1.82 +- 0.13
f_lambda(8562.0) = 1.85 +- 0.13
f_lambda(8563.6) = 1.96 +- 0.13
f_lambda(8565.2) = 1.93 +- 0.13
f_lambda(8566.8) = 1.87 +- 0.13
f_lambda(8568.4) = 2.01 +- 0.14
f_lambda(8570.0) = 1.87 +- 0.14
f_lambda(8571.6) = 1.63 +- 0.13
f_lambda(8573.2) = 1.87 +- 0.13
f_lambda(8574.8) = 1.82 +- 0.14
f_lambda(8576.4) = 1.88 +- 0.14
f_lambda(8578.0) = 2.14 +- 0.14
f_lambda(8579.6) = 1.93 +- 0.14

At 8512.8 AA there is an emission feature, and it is H-alpha 6563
